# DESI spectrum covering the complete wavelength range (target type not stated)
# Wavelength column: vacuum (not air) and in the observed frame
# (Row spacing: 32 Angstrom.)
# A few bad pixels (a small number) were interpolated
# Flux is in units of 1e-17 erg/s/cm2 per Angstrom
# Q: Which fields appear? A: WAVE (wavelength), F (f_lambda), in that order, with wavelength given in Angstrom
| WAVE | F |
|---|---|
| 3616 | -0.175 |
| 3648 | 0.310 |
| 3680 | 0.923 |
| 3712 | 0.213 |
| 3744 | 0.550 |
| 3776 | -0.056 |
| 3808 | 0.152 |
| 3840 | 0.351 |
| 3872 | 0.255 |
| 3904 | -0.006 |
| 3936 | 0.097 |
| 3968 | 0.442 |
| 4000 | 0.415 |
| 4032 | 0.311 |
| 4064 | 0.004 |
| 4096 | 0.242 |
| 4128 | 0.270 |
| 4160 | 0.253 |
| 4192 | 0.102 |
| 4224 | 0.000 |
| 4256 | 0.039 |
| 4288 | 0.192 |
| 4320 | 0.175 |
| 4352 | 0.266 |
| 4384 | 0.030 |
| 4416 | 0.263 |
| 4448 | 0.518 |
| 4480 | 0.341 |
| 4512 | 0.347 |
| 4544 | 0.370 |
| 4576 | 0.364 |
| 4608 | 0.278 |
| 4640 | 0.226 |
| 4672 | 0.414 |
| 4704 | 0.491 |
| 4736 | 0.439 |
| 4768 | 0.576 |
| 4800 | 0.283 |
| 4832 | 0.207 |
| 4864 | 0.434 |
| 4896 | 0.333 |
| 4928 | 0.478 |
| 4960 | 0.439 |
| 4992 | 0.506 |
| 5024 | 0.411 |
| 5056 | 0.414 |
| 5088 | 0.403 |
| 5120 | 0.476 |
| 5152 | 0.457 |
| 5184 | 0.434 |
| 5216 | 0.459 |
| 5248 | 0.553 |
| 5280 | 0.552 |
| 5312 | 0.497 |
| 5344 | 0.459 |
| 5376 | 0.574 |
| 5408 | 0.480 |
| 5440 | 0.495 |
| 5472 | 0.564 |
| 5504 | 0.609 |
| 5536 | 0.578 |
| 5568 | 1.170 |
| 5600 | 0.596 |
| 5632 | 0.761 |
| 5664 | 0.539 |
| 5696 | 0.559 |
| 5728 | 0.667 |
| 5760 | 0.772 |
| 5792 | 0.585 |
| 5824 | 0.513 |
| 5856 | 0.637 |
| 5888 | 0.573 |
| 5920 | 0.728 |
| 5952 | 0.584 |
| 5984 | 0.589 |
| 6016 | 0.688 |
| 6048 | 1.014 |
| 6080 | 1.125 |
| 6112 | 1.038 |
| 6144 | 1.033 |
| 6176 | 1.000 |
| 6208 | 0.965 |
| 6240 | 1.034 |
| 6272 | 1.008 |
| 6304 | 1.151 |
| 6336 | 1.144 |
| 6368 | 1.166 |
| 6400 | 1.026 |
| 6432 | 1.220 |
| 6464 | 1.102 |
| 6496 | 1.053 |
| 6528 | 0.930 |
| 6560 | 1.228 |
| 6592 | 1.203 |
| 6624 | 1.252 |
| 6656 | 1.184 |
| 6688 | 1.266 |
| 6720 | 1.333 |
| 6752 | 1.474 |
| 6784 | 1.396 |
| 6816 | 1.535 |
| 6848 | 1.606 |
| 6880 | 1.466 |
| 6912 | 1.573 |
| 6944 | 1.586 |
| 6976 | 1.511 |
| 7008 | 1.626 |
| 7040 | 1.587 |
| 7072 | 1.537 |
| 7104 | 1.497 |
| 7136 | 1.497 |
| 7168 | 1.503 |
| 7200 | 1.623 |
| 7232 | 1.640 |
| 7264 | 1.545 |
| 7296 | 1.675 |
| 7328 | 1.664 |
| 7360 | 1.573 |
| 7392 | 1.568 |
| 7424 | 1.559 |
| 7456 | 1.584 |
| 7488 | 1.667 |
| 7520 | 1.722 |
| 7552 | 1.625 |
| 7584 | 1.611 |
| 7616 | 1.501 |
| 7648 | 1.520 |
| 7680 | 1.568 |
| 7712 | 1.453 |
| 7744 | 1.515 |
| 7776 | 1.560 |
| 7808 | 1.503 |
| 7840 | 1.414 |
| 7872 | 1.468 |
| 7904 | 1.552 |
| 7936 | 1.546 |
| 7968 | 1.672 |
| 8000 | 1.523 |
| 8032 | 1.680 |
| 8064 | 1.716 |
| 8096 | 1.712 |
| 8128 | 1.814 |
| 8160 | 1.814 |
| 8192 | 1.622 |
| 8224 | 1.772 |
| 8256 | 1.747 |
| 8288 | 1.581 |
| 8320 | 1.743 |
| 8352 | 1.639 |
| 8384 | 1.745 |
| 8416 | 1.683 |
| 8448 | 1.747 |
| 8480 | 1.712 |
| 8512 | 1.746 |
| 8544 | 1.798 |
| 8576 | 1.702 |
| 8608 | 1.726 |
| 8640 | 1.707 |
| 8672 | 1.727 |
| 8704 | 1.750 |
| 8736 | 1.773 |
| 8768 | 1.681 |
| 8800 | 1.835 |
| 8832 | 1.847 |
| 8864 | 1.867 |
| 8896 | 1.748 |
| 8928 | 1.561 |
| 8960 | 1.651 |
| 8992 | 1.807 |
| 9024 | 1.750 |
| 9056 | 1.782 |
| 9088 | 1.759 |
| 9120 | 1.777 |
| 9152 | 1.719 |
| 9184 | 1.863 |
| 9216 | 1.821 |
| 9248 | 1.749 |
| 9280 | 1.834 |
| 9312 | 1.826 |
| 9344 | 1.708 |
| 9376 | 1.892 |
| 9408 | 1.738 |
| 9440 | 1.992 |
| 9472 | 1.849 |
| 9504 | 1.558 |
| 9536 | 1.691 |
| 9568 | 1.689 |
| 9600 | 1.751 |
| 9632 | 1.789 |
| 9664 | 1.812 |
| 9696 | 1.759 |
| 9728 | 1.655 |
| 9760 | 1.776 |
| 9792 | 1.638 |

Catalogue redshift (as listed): 0.517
